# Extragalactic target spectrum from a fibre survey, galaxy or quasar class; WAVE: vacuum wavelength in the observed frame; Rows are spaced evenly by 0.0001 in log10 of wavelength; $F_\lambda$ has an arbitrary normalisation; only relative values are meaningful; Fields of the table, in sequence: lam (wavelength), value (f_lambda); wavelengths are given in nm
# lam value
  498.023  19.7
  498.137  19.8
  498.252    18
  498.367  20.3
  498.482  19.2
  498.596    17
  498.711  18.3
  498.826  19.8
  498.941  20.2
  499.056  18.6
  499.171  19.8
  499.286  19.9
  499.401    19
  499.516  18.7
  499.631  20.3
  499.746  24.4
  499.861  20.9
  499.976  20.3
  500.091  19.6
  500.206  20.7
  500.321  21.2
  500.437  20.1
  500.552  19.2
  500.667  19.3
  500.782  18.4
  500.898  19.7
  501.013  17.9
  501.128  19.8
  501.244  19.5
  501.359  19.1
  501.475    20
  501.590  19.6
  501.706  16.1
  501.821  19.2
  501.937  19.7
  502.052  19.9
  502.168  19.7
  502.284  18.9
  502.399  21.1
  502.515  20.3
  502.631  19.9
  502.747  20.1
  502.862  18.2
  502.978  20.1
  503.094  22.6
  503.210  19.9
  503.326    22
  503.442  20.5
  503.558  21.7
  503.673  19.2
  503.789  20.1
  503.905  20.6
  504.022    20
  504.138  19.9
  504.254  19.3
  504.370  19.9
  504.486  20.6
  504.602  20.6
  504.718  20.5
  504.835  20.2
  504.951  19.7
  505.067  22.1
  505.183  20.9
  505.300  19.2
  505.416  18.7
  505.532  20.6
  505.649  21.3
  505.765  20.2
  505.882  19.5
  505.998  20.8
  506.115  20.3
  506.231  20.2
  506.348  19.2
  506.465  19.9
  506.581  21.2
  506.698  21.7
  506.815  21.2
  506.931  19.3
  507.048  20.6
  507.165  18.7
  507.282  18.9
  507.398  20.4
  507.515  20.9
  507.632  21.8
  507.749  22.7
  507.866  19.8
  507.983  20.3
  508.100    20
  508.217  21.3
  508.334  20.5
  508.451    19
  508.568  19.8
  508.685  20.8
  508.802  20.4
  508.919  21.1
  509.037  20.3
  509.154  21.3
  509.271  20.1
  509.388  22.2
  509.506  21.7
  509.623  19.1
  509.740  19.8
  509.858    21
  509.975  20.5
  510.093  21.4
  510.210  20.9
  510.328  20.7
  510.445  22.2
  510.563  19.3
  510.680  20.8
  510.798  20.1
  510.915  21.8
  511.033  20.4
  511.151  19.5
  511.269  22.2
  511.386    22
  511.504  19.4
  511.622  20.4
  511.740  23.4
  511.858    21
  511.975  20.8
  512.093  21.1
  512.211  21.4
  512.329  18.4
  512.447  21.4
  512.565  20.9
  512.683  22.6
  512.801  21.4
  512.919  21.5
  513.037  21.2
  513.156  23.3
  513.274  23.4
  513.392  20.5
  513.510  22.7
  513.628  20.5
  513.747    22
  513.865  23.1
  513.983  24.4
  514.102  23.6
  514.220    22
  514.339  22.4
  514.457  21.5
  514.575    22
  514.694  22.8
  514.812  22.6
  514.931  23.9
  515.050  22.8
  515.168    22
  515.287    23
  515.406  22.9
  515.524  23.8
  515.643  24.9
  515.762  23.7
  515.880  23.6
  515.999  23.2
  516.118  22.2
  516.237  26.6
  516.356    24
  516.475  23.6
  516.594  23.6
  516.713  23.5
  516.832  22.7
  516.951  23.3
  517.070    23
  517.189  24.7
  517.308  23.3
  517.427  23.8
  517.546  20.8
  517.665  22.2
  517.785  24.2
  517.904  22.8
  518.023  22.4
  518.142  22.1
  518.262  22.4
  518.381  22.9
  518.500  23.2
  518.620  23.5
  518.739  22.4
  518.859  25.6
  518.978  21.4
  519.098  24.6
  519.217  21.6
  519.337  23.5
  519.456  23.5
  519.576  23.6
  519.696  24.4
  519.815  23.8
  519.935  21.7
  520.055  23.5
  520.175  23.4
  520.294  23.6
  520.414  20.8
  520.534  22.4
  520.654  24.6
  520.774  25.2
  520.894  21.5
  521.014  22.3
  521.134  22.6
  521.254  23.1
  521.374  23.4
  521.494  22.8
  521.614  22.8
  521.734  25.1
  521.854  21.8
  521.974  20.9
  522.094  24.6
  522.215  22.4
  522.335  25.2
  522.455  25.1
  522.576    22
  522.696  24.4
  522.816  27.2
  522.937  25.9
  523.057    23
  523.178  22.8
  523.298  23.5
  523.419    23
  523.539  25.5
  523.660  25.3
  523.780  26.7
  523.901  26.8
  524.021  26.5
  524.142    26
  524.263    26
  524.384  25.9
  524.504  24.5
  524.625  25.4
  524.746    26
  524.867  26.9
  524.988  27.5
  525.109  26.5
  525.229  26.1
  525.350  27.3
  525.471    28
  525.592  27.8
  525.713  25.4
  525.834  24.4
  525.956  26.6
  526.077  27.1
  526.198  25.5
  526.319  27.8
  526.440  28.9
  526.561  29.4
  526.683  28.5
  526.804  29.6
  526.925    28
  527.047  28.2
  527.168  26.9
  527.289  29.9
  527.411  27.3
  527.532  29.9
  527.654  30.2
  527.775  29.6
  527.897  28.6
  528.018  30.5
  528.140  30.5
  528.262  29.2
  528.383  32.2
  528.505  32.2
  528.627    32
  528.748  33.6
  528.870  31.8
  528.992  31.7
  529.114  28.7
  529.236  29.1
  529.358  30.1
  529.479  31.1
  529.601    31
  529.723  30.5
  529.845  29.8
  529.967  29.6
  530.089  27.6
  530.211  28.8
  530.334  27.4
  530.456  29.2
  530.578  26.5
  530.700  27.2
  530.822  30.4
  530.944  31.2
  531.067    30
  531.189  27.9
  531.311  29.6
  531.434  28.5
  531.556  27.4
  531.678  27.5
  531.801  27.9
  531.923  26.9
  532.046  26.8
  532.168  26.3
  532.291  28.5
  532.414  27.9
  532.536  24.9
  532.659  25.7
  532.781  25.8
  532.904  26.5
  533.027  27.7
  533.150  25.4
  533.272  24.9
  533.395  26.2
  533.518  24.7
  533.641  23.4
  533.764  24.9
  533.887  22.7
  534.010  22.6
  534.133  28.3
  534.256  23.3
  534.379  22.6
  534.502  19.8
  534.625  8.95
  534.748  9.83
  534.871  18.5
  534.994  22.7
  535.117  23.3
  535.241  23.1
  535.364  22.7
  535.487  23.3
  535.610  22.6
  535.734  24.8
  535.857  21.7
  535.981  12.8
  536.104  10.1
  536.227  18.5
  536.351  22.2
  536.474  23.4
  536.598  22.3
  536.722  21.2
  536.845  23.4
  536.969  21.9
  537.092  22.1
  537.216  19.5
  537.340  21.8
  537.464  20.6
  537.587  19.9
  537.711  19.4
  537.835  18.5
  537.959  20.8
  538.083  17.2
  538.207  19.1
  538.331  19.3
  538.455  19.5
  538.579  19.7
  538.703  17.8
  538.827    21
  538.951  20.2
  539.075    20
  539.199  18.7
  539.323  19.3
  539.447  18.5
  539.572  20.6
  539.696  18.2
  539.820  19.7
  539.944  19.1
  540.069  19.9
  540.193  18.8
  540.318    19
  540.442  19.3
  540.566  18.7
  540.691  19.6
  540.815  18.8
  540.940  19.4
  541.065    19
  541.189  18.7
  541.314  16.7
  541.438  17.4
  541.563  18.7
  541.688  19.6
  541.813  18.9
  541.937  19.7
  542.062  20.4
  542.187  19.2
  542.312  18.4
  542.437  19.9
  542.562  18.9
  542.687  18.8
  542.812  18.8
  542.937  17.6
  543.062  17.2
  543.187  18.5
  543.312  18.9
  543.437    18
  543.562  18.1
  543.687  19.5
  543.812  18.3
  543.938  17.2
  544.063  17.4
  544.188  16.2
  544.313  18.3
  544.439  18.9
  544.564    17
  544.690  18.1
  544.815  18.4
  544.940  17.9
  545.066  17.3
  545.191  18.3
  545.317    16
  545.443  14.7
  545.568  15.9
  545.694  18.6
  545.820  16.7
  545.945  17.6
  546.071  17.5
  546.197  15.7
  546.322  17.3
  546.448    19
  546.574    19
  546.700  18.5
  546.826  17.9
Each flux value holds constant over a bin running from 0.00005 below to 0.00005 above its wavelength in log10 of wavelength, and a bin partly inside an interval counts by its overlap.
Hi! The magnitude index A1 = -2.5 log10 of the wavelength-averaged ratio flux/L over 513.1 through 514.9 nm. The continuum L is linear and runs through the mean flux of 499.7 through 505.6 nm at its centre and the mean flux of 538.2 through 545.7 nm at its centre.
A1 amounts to -0.15 mag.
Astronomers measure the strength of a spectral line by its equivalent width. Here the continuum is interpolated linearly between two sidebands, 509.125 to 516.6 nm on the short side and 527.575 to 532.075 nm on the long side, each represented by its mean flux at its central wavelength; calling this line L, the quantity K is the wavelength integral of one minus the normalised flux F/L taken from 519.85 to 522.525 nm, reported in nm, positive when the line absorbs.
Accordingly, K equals 0.26 nm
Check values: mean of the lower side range 21.9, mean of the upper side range 29.6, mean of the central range 23.1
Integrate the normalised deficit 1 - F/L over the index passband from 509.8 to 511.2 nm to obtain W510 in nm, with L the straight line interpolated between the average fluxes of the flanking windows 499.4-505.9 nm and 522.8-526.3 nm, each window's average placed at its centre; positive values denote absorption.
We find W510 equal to 0.088 nm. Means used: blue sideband 20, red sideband 25.8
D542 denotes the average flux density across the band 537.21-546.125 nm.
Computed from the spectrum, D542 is 18.6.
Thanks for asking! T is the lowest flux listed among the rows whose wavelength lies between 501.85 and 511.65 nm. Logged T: 18.2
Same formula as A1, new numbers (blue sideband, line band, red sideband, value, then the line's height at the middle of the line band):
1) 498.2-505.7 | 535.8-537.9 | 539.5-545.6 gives -0.075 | 18.6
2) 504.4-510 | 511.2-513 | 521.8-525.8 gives 0.033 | 21.8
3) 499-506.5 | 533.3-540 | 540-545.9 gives -0.108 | 18.6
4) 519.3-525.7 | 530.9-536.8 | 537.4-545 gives -0.125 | 21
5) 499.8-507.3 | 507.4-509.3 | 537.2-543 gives -0.039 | 19.9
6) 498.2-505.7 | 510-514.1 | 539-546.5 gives -0.100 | 19.5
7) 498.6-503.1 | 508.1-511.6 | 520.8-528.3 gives 0.072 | 22.1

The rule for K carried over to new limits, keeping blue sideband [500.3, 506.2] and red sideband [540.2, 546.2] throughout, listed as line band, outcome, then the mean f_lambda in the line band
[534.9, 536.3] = -0.15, 20.5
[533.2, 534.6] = -0.37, 23.6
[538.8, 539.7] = -0.06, 19.6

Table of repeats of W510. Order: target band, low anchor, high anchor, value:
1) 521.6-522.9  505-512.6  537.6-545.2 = -0.262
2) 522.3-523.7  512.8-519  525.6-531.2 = 0.111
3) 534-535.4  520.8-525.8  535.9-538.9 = 0.021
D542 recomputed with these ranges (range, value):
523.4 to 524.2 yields 25.8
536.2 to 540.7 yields 20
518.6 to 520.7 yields 23.2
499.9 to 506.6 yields 20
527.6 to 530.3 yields 30.3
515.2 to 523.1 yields 23.4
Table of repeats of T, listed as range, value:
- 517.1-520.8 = 20.8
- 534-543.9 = 8.95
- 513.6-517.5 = 20.5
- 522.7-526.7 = 22.8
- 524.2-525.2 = 24.5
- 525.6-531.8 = 24.4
